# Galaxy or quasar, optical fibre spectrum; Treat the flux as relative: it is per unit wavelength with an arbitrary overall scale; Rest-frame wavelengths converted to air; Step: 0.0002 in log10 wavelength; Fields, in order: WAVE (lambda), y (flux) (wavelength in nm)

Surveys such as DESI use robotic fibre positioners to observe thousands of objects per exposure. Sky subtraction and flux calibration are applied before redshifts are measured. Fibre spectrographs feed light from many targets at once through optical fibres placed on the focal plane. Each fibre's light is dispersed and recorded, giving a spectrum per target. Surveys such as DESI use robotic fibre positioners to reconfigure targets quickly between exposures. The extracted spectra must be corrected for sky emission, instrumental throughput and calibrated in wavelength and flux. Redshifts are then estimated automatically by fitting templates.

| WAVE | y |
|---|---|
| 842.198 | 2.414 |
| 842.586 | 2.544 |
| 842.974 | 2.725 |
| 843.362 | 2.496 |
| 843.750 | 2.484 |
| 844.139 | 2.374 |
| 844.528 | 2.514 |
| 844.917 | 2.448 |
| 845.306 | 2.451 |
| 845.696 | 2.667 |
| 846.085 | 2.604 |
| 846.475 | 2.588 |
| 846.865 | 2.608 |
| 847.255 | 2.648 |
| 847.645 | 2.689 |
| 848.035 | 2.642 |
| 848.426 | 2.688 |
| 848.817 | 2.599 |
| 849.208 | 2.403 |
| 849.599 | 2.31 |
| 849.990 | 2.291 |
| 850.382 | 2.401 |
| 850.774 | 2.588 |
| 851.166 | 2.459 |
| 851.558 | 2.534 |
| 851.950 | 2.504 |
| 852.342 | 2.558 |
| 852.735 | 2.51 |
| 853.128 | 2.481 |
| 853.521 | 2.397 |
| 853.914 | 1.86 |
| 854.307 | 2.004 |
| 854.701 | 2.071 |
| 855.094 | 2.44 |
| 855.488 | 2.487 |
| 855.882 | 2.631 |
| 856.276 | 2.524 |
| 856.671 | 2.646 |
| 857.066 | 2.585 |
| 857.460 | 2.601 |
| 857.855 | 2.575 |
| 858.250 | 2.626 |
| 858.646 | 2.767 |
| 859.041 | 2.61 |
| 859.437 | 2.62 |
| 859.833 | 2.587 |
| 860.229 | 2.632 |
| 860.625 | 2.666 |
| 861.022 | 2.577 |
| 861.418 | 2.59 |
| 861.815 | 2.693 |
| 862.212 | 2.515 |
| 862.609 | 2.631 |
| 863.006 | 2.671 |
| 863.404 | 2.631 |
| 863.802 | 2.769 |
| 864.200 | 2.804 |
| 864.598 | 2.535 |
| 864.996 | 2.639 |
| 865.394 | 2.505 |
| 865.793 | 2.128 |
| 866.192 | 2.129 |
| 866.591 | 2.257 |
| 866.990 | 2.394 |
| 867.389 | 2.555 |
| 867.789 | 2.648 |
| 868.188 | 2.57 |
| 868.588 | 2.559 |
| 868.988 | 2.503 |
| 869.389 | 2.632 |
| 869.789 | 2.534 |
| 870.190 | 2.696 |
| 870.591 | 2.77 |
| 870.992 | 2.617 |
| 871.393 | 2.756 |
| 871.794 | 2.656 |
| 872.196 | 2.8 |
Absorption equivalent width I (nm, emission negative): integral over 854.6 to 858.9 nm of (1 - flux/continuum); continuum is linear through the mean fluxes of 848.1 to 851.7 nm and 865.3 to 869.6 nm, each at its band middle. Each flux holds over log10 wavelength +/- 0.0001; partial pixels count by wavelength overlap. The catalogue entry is -0.15 nm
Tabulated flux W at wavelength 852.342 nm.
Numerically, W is 2.558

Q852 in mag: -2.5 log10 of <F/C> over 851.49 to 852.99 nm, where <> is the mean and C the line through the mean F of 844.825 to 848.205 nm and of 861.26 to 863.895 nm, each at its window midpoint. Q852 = 0.04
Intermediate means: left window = 2.6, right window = 2.64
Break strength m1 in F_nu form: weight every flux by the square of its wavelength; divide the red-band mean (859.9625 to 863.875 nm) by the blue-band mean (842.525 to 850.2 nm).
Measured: 1.1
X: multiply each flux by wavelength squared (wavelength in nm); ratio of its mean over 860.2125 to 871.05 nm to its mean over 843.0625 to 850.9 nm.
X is 1.06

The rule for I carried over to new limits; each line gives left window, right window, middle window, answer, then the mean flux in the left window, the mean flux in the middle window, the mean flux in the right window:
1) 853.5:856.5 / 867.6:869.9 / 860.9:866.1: -0.237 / 2.3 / 2.58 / 2.58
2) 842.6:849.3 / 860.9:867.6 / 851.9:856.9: 0.313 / 2.57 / 2.39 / 2.53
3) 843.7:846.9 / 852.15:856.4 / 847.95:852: -0.085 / 2.52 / 2.49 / 2.36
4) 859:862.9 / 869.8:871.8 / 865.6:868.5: 0.294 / 2.61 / 2.39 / 2.69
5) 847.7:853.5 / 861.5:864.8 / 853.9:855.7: 0.242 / 2.5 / 2.21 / 2.65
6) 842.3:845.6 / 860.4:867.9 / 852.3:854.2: 0.147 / 2.51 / 2.33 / 2.54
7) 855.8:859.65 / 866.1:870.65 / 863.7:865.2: -0.072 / 2.62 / 2.68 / 2.52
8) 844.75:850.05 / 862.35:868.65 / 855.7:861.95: -0.208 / 2.55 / 2.62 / 2.53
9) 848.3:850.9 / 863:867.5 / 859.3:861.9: -0.144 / 2.46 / 2.62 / 2.49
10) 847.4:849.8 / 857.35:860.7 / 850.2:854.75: 0.371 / 2.56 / 2.37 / 2.63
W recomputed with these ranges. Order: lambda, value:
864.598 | 2.535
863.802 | 2.769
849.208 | 2.403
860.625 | 2.666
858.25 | 2.626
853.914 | 1.86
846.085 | 2.604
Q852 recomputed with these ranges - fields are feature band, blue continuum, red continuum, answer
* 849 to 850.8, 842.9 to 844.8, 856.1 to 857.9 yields 0.07 mag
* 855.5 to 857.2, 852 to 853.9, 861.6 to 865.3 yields -0.04 mag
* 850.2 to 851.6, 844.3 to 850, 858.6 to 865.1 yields 0.04 mag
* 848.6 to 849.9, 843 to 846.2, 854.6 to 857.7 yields 0.04 mag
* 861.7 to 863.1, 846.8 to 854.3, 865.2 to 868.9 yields -0.08 mag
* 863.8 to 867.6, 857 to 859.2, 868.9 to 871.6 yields 0.08 mag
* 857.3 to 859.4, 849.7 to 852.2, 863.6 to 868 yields -0.07 mag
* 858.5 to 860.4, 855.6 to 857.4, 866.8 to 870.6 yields -0.02 mag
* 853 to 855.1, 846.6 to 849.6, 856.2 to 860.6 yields 0.19 mag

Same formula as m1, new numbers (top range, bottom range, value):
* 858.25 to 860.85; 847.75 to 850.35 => 1.09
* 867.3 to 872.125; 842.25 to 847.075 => 1.10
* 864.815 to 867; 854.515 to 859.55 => 0.93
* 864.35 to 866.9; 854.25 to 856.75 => 1.01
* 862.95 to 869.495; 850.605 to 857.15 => 1.07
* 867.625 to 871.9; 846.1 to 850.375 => 1.09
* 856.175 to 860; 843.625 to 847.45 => 1.06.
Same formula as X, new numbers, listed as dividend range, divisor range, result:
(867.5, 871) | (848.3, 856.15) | 1.13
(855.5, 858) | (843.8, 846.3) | 1.06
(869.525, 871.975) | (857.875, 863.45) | 1.04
